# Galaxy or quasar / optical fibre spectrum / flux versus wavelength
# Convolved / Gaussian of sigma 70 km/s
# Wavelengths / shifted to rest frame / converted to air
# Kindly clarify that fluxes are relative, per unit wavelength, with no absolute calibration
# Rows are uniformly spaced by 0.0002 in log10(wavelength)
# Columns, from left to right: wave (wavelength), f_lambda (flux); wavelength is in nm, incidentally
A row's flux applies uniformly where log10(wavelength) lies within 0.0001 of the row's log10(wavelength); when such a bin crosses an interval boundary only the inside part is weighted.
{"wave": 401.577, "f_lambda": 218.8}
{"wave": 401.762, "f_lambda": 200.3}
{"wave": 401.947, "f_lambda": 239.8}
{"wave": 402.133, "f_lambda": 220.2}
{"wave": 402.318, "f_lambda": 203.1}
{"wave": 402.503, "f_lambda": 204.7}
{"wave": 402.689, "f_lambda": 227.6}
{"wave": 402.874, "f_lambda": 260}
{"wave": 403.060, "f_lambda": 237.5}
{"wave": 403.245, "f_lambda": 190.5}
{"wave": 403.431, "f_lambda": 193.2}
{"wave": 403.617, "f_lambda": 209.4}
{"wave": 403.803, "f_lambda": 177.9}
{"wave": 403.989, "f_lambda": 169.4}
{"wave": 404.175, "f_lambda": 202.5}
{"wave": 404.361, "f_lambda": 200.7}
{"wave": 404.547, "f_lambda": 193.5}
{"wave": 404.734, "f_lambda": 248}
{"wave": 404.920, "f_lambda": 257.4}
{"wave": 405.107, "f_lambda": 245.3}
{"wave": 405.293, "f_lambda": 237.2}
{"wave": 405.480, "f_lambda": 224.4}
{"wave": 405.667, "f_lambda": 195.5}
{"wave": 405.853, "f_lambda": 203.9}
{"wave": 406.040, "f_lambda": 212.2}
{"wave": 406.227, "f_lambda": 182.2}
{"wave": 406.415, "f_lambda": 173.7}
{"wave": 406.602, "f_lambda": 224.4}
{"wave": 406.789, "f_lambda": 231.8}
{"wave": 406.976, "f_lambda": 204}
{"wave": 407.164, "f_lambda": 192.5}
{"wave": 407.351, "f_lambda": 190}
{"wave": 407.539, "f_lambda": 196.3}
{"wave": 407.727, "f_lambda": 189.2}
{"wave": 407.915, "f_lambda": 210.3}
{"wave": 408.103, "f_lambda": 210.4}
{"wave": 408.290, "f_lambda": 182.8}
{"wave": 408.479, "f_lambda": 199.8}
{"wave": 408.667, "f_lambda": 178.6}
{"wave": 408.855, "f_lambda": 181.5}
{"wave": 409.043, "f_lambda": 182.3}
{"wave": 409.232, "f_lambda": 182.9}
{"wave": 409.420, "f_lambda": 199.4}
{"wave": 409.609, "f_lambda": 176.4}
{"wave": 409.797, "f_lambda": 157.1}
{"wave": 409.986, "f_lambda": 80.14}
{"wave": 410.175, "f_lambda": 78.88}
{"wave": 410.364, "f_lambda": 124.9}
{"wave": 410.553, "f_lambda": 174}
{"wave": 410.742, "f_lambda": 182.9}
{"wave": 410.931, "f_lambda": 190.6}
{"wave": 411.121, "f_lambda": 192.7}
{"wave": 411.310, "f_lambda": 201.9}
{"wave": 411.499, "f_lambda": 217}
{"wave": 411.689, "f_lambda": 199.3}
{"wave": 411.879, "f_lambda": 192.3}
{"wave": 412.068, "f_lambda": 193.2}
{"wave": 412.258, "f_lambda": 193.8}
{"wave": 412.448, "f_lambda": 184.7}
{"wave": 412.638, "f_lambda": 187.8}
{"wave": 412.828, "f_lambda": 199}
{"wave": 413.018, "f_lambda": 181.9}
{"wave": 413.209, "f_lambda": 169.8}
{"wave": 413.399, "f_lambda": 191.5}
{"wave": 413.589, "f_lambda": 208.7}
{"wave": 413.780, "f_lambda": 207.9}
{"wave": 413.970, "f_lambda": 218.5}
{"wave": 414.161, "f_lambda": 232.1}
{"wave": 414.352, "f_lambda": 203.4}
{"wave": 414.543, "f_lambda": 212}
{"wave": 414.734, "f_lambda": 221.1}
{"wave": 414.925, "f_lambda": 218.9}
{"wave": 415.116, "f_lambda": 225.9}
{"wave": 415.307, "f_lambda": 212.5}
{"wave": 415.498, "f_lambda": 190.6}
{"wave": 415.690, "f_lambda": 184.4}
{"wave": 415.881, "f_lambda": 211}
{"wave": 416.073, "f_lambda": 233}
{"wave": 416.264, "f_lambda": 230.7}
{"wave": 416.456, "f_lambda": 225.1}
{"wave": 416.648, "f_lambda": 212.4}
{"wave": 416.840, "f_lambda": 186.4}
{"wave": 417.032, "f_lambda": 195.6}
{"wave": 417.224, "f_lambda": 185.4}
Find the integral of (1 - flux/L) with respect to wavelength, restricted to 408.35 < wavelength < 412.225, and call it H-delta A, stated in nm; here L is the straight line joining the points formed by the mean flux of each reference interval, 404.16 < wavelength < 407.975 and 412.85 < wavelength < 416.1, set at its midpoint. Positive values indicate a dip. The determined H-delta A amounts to 0.63 nm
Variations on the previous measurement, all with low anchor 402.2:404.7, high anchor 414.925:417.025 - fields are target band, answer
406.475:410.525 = 0.559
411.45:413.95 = 0.180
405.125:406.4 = -0.011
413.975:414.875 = -0.030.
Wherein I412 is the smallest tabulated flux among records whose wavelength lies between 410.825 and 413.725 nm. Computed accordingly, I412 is 169.8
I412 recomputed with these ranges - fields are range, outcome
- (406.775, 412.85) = 78.88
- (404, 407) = 173.7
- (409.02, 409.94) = 157.1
